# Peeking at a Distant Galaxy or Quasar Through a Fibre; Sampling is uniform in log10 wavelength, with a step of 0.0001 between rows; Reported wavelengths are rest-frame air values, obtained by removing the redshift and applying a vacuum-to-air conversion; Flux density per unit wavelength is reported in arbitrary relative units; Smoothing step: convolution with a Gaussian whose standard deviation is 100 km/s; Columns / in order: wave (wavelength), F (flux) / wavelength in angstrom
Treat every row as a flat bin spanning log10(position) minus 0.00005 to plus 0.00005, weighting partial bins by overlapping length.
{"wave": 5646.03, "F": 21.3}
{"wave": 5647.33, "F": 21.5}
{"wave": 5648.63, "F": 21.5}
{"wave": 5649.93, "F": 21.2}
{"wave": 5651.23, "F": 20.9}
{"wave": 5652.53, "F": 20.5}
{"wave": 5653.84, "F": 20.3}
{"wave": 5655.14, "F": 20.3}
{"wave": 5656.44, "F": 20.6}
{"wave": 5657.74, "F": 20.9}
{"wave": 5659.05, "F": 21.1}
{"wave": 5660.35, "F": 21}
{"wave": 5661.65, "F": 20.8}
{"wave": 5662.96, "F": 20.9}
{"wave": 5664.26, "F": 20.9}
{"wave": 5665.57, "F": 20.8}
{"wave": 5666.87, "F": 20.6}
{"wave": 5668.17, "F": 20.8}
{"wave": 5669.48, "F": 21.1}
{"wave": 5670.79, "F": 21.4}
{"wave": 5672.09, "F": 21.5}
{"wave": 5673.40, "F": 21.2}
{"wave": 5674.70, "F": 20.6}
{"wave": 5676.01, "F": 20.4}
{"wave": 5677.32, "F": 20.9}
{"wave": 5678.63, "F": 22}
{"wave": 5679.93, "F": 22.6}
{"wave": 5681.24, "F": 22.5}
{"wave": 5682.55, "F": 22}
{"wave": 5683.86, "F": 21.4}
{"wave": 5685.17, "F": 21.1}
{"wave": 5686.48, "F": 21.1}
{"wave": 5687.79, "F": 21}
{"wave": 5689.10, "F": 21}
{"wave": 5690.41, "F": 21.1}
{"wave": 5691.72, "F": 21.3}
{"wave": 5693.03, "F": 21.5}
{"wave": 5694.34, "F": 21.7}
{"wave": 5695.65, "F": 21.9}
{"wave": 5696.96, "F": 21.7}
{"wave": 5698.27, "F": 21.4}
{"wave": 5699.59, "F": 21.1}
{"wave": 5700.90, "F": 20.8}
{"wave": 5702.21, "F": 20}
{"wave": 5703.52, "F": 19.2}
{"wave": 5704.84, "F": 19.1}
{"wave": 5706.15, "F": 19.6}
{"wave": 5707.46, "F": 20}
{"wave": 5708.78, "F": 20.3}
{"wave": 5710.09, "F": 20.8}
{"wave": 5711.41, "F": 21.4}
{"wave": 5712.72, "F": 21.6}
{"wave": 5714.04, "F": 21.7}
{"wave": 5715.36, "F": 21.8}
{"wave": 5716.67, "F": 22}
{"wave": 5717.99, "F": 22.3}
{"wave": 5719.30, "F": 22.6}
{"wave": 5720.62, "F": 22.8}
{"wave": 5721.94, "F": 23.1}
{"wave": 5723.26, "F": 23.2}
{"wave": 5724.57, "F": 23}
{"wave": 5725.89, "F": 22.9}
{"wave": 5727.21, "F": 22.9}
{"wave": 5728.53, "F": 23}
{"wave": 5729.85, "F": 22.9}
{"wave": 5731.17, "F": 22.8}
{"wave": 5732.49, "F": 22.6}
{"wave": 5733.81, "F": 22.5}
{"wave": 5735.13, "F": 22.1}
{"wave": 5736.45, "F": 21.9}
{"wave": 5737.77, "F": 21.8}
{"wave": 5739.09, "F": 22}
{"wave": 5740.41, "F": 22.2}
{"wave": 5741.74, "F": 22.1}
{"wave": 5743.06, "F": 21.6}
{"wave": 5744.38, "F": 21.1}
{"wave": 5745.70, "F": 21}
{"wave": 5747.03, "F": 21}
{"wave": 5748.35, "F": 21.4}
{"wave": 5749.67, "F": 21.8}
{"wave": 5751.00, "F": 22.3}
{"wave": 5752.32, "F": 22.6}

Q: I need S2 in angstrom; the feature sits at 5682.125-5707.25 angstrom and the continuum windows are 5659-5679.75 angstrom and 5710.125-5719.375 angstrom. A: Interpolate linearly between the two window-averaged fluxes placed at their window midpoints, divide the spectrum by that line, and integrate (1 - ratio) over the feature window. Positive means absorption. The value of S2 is 0.6 angstrom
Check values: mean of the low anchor 21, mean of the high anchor 21.8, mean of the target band 20.9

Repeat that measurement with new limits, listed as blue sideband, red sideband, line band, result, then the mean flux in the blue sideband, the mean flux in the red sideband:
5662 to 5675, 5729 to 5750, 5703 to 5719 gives 0.5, 21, 21.9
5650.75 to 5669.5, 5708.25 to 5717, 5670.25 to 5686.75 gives -0.4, 20.8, 21.4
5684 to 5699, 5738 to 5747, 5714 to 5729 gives -0.8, 21.3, 21.6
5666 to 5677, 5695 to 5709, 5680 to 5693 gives -0.5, 21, 20.5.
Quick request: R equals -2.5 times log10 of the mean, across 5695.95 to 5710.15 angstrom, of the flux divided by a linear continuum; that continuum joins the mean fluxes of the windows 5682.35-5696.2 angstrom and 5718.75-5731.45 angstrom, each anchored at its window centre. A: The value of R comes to 0.08 mag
